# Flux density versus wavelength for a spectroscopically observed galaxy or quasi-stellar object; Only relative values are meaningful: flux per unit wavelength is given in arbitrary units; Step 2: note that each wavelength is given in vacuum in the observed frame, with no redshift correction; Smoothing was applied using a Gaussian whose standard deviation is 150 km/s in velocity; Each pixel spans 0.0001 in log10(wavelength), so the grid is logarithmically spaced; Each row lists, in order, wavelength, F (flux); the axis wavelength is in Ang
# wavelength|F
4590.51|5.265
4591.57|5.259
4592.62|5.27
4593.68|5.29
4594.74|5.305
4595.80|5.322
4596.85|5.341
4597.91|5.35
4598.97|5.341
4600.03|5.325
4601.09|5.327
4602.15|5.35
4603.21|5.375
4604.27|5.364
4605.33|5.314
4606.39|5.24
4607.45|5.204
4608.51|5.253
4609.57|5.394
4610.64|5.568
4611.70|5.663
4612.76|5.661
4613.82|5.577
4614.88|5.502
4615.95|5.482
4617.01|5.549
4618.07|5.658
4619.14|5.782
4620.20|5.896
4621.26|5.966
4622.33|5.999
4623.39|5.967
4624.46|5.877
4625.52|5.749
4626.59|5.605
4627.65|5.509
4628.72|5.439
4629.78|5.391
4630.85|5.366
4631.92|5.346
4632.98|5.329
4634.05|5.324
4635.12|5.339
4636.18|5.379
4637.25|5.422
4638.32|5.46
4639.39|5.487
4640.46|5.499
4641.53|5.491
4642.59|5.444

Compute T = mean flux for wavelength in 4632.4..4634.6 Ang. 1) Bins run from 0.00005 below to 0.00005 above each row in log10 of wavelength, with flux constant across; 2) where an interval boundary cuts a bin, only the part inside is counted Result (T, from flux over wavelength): 5.33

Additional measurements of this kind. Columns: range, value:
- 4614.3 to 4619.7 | 5.59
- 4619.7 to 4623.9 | 5.96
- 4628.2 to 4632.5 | 5.39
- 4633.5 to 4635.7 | 5.34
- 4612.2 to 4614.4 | 5.63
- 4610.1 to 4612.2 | 5.6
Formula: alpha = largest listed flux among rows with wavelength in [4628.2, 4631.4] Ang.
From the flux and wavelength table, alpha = 5.439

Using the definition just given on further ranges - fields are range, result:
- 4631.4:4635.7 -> 5.346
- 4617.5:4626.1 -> 5.999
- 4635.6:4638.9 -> 5.46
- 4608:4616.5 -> 5.663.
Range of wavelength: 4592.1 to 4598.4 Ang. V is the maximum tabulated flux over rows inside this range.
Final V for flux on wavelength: 5.35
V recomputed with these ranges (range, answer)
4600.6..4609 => 5.375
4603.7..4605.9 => 5.364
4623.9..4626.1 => 5.877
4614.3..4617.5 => 5.549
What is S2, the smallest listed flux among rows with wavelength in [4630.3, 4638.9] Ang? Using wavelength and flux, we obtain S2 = 5.324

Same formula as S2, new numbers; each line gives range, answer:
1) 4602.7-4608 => 5.204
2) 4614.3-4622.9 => 5.482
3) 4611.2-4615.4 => 5.502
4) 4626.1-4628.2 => 5.509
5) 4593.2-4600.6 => 5.29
